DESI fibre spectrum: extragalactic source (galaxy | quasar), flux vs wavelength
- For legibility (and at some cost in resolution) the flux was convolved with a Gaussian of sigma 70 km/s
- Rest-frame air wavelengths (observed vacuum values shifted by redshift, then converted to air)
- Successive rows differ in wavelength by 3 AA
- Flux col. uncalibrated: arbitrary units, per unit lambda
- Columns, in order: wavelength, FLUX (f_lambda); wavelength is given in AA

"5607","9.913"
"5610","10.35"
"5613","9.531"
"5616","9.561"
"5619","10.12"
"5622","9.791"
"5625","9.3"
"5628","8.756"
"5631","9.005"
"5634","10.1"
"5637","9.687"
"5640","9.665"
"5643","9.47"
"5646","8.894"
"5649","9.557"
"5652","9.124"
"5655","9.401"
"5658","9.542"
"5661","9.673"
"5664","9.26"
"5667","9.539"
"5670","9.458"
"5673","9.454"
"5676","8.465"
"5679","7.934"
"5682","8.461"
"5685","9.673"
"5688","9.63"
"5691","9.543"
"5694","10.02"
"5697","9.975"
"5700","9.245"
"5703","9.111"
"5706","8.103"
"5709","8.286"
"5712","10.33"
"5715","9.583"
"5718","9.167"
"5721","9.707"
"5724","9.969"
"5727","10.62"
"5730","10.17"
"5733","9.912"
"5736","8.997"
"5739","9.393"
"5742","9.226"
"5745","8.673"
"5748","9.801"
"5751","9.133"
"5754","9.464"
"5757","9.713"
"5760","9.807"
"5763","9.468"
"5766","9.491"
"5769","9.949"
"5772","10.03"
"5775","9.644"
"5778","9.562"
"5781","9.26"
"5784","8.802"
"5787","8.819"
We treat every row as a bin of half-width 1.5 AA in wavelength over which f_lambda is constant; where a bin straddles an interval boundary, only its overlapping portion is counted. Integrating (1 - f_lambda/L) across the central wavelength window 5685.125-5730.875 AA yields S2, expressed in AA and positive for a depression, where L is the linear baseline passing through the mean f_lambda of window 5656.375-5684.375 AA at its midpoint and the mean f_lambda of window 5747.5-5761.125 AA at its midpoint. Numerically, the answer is -1.22 AA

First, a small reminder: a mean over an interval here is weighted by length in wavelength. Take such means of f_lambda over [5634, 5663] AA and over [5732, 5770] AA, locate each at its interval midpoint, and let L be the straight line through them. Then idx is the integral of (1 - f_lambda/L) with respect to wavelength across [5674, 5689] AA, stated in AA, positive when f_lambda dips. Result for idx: 1.0 AA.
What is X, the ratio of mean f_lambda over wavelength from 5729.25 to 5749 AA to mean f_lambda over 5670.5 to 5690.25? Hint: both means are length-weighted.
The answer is 1.05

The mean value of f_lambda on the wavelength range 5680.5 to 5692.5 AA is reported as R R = 9.33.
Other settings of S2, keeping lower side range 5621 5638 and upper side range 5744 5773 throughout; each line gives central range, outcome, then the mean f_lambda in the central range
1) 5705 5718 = 0.5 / 9.12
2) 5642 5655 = 0.2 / 9.27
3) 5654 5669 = 0.0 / 9.48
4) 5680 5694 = 0.2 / 9.35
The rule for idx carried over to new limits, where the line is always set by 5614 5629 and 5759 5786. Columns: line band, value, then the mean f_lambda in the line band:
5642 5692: 1.57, 9.23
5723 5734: -0.75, 10.2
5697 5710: 0.93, 8.85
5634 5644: -0.16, 9.69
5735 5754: 0.61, 9.23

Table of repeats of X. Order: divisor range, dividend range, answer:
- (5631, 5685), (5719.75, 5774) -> 1.04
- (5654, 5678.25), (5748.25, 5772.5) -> 1.03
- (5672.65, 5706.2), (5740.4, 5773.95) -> 1.04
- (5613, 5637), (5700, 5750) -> 0.99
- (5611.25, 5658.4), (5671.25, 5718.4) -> 0.97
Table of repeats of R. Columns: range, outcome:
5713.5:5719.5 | 9.38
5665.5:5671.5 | 9.5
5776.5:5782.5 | 9.41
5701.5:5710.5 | 8.5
